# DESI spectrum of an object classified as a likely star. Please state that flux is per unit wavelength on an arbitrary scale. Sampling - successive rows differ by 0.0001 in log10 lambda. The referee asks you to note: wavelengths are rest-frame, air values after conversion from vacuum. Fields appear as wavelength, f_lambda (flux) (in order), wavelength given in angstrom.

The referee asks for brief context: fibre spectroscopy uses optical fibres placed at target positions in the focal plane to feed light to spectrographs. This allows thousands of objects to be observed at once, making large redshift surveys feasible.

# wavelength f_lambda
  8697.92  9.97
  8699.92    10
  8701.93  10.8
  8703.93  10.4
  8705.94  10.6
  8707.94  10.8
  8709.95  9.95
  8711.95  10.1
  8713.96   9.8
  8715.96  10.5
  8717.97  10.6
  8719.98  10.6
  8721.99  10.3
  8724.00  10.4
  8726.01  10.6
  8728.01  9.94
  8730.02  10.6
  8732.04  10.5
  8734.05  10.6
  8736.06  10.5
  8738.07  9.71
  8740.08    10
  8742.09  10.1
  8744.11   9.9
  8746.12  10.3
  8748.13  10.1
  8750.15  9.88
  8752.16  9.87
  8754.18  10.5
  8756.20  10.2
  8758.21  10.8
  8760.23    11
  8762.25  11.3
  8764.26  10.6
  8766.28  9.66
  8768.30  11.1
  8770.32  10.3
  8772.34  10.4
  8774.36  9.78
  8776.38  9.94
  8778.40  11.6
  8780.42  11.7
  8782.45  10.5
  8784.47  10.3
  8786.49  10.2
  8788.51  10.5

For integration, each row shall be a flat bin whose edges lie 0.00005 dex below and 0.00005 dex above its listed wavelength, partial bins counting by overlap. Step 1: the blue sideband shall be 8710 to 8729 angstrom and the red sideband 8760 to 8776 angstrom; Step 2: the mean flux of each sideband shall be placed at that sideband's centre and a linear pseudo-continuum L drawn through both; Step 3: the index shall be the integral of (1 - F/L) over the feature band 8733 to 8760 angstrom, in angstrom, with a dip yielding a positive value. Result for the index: 0.5 angstrom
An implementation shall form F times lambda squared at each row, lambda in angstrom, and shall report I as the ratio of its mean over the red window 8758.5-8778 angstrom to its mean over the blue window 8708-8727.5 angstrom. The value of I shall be 1.0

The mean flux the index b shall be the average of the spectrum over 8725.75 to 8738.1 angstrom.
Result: 10.4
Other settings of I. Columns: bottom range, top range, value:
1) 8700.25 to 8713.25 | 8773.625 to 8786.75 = 1.04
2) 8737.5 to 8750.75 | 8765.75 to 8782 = 1.06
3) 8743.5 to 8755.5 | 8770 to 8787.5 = 1.05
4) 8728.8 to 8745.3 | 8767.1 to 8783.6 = 1.05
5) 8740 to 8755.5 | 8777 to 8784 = 1.11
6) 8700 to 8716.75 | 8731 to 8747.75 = 0.99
